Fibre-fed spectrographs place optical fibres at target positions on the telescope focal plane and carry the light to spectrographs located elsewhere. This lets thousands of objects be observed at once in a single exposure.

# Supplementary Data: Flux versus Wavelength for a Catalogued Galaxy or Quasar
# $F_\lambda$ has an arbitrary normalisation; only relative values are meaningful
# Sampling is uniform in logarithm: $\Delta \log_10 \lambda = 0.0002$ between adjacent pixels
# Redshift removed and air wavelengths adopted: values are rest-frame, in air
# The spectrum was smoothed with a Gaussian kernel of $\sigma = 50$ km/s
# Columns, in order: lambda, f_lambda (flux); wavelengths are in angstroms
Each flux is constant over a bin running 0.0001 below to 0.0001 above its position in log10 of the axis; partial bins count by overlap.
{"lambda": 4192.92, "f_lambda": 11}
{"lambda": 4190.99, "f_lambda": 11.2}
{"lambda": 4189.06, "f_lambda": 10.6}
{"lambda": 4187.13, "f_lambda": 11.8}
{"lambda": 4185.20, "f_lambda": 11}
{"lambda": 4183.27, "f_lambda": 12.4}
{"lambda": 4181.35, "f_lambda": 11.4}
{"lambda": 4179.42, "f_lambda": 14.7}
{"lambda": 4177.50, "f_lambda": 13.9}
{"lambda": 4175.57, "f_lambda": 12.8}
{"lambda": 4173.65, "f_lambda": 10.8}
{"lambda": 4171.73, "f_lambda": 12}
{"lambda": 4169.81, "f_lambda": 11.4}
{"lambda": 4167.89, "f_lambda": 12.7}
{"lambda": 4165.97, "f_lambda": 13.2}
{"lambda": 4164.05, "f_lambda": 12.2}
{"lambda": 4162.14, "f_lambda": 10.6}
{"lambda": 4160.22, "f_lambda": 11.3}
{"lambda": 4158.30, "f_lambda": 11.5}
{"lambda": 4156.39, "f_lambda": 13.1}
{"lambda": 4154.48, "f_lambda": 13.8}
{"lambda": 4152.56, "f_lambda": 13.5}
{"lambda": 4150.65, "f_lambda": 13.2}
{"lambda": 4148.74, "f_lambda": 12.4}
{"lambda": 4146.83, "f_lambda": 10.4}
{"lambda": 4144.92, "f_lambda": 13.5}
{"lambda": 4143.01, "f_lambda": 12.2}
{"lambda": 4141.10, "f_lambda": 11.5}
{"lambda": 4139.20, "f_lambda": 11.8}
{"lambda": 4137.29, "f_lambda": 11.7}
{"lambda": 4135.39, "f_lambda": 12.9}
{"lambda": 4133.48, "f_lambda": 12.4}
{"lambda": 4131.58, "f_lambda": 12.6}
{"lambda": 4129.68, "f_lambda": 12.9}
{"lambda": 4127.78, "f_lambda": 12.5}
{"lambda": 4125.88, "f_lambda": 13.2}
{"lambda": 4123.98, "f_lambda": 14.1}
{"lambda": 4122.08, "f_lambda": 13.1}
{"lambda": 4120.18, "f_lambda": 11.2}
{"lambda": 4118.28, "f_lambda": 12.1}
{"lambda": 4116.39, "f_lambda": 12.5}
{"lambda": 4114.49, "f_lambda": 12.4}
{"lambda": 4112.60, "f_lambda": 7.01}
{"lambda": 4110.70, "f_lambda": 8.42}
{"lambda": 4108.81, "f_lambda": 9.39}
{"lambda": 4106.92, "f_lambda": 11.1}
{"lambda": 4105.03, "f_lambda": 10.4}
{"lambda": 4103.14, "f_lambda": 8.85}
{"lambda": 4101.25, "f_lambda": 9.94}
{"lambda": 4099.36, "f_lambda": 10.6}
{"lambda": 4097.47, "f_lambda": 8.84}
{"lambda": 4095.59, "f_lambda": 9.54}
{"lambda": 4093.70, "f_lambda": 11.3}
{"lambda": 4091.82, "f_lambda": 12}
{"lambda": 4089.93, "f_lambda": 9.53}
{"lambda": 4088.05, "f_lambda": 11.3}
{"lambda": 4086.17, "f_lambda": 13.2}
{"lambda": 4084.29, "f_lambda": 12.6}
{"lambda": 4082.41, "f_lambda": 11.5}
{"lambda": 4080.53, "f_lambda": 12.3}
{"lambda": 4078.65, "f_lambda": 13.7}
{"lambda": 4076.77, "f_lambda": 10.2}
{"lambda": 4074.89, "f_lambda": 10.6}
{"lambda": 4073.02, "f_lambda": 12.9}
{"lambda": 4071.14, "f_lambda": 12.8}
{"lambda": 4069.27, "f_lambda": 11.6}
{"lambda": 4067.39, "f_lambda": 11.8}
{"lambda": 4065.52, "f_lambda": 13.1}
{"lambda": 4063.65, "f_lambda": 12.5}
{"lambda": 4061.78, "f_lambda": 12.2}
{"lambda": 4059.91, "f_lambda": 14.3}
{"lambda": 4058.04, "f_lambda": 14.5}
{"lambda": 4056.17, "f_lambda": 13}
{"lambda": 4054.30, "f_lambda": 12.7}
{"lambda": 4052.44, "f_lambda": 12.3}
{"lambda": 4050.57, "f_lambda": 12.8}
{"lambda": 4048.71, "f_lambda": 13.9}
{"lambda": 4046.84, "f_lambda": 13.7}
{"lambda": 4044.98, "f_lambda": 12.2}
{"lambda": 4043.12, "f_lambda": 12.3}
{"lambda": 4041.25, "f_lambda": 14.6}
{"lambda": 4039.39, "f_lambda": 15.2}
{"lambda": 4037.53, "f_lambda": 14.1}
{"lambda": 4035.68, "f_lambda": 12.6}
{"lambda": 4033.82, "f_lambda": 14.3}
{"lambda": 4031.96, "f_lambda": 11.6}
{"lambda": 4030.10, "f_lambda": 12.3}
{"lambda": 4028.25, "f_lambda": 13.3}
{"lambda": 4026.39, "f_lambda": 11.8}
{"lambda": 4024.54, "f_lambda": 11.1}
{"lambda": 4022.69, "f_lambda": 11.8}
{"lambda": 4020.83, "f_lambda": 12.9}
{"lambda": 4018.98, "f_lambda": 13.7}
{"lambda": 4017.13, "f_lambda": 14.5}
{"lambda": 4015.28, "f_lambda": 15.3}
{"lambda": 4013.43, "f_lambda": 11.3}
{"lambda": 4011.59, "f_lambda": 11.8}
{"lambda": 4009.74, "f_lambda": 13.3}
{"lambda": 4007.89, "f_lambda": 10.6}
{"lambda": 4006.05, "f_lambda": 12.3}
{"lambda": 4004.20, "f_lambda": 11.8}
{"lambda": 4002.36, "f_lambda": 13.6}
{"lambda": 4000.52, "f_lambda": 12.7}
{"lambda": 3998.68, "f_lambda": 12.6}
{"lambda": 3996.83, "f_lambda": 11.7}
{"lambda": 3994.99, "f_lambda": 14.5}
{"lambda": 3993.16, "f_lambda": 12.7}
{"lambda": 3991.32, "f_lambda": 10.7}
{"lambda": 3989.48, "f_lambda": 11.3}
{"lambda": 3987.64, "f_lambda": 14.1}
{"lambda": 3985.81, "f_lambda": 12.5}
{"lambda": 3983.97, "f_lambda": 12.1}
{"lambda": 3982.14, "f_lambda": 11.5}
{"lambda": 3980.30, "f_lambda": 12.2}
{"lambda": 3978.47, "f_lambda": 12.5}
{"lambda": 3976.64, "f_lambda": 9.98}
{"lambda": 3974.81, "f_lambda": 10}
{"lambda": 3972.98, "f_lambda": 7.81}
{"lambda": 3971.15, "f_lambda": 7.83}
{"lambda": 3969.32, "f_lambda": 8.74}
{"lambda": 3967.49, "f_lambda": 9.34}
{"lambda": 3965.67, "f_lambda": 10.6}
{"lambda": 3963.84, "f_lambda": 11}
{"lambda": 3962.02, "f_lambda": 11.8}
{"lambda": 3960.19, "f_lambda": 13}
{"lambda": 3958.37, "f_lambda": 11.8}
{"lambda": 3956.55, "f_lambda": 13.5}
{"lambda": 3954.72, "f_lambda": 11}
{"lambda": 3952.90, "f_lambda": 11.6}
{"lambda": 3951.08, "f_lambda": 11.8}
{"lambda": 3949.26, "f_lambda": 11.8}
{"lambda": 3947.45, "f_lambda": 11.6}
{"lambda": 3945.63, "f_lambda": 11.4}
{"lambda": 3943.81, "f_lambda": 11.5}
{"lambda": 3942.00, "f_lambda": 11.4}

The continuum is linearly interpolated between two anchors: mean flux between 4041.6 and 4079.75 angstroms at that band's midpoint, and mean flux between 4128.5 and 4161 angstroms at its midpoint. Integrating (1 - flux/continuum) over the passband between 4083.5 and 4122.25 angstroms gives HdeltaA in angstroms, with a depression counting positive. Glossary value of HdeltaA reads 5.8 angstroms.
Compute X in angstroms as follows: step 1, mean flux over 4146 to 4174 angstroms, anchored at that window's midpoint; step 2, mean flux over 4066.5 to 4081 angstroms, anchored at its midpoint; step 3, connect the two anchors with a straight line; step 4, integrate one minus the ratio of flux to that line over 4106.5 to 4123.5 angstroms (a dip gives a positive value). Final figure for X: 1.67 angstroms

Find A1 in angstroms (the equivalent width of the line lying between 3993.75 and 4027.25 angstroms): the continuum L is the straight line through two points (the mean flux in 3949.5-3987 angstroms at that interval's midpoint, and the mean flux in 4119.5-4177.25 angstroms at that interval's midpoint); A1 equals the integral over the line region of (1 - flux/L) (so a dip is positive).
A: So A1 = -3.71 angstroms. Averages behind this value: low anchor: 11.1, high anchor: 12.4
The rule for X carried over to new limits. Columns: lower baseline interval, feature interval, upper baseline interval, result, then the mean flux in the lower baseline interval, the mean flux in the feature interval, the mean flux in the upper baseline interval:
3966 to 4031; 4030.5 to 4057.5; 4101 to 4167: -3.1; 11.9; 13.2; 11.8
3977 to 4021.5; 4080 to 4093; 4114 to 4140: 0.8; 12.6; 11.8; 12.5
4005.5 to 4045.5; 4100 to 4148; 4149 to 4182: 4.1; 12.9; 11.5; 12.5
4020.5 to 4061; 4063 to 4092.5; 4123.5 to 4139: 2.2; 13.1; 12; 12.7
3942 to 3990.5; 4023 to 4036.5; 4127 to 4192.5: -1.0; 11.2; 12.4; 12.2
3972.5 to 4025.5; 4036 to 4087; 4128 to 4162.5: -2.4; 12.2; 12.8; 12.3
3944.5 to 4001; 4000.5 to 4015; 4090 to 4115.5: -1.6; 11.5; 12.3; 9.97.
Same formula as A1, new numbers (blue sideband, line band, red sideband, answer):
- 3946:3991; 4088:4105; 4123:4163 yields 2.7 angstroms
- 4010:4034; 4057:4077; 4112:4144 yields 0.0 angstroms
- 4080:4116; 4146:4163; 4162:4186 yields -0.5 angstroms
